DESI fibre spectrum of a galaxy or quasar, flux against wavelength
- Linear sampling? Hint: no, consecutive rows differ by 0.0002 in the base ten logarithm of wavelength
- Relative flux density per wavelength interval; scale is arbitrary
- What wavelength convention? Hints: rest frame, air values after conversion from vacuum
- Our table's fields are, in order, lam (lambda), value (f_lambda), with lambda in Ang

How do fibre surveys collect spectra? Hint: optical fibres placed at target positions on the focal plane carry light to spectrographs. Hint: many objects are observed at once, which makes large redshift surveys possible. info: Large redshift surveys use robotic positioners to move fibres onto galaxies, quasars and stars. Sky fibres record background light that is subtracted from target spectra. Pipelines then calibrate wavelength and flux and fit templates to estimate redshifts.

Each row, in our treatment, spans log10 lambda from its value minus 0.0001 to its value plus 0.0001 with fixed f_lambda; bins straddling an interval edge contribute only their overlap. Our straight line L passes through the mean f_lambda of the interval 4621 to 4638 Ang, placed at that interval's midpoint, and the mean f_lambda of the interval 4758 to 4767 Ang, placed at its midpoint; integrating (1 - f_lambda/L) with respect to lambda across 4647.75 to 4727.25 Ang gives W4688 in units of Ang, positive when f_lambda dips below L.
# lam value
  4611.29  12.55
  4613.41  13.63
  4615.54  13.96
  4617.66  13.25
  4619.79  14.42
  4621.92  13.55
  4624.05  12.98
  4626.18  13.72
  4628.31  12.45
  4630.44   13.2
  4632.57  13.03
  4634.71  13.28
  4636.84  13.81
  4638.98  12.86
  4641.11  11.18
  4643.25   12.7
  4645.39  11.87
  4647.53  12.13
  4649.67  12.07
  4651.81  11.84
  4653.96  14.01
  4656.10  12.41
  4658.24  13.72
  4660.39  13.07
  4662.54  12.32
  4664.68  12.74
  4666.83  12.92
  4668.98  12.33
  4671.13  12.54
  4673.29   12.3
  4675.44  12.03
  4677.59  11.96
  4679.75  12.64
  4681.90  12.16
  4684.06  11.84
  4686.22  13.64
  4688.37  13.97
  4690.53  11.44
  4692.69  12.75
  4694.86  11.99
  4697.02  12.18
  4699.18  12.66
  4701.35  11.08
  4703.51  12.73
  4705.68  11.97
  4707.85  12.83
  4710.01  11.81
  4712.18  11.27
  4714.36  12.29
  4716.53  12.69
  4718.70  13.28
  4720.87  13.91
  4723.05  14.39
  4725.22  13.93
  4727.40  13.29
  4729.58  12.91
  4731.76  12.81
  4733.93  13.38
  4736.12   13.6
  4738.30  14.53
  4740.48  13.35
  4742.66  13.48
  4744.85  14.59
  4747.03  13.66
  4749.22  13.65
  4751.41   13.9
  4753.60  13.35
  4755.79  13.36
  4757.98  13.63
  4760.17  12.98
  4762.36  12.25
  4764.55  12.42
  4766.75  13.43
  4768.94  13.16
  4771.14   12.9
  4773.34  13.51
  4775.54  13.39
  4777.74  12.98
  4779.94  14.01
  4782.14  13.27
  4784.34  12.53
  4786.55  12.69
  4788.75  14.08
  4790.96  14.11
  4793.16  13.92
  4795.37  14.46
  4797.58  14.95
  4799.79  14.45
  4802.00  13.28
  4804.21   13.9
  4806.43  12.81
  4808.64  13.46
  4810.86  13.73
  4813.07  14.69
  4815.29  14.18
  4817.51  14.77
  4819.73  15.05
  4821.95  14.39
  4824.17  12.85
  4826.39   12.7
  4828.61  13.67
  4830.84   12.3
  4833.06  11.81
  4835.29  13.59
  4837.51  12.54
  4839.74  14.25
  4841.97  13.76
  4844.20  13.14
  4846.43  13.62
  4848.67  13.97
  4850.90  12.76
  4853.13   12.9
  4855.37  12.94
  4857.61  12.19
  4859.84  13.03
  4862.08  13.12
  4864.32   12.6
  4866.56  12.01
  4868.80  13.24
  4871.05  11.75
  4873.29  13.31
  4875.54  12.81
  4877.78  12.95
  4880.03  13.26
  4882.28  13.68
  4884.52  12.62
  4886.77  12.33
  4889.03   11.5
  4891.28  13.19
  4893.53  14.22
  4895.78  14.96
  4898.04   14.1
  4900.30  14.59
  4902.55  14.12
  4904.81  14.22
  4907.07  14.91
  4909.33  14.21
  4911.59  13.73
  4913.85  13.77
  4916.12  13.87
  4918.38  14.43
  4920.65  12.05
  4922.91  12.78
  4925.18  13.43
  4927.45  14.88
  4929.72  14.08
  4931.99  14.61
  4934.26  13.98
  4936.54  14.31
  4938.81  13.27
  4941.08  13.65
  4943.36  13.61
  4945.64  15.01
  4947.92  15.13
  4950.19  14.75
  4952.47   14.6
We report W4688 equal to 2.7 Ang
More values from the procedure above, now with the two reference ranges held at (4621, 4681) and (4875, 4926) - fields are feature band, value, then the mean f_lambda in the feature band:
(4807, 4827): -1.1 Ang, 14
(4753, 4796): -0.6 Ang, 13.3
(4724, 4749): -1.2 Ang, 13.6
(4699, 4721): 1.0 Ang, 12.3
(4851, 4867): 0.8 Ang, 12.7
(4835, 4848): -0.1 Ang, 13.5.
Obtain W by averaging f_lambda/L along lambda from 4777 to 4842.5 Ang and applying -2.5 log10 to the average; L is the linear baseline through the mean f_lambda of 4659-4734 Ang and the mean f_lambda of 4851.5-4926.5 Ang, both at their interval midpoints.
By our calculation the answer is -0.05 mag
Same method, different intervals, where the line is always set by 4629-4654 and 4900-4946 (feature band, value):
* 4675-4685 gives 0.06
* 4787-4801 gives -0.07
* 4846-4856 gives 0.03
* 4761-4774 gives 0.02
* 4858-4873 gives 0.08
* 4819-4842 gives 0.02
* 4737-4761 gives -0.05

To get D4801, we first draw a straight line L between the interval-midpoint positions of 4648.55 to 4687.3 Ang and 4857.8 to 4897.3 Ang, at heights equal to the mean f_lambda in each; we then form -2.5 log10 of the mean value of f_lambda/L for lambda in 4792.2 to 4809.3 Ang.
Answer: -0.09 mag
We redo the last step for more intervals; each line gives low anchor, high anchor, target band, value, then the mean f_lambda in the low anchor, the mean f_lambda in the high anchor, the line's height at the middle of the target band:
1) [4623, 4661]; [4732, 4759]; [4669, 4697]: 0.06 mag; 12.8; 13.7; 13.1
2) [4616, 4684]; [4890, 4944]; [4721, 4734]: -0.03 mag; 12.8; 14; 13.1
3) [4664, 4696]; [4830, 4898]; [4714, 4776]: -0.06 mag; 12.5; 13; 12.7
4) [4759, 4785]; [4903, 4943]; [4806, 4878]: 0.02 mag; 13.1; 13.9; 13.5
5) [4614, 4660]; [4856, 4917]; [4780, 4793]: -0.02 mag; 13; 13.3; 13.2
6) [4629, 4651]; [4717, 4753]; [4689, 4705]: 0.09 mag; 12.6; 13.6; 13.2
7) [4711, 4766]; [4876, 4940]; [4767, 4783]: 0.01 mag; 13.3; 13.7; 13.4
